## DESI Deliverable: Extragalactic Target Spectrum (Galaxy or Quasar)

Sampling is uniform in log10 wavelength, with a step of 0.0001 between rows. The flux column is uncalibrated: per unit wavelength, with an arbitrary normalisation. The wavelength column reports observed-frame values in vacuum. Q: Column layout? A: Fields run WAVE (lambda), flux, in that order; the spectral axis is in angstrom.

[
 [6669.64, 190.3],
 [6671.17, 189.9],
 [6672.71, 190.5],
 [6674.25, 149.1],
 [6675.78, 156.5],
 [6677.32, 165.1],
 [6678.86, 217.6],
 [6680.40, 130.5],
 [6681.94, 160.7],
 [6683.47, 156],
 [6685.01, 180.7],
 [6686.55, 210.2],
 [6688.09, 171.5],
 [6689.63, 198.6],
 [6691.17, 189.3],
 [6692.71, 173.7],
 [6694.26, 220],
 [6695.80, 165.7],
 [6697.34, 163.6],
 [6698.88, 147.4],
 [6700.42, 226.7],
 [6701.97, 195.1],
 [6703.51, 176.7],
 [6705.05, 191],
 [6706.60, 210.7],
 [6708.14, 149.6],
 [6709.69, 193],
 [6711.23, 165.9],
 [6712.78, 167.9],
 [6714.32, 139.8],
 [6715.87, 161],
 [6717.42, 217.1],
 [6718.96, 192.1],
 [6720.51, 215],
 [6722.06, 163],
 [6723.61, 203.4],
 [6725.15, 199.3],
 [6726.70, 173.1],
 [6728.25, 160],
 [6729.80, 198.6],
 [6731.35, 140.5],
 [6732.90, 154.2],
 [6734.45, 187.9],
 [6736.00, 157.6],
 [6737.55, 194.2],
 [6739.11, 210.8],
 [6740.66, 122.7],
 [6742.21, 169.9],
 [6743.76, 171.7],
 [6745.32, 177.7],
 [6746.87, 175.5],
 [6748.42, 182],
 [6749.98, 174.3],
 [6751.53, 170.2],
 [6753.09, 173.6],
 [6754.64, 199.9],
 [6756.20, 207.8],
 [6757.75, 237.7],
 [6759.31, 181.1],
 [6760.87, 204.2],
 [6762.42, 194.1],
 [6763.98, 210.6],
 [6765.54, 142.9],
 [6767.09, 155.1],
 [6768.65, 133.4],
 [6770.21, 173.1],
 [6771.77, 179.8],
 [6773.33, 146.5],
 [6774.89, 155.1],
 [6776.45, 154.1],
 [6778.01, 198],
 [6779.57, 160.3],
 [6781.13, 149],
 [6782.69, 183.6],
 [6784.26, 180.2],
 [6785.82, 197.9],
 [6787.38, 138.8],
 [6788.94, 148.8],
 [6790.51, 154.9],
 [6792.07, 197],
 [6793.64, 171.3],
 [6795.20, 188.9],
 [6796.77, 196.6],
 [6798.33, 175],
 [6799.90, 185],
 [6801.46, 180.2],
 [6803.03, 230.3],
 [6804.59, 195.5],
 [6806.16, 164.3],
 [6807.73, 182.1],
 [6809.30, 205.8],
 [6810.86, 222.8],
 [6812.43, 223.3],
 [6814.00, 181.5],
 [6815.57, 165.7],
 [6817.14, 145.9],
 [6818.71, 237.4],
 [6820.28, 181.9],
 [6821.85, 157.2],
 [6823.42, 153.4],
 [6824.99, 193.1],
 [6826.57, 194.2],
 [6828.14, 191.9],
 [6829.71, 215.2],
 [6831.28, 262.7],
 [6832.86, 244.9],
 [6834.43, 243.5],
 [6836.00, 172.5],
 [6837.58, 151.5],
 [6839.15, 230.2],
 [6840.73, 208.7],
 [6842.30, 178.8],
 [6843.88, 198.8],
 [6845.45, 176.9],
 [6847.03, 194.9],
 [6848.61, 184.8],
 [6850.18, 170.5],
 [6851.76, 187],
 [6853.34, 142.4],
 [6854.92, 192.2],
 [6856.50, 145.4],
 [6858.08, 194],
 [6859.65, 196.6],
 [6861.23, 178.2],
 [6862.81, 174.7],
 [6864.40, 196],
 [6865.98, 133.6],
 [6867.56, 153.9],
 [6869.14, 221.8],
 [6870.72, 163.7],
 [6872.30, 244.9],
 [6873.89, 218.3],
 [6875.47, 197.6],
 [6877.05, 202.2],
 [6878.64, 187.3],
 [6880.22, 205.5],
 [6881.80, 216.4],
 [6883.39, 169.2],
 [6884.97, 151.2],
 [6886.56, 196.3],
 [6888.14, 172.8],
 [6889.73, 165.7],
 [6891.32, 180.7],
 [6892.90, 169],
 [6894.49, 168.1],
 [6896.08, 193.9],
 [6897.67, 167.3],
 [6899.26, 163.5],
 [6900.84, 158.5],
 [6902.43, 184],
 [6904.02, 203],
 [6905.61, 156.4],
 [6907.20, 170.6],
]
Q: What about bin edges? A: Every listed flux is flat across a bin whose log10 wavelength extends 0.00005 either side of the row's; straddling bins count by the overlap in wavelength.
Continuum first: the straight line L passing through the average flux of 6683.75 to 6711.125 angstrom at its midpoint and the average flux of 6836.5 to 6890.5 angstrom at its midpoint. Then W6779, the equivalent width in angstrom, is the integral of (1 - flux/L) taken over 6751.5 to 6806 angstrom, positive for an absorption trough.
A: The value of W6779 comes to 2.0 angstrom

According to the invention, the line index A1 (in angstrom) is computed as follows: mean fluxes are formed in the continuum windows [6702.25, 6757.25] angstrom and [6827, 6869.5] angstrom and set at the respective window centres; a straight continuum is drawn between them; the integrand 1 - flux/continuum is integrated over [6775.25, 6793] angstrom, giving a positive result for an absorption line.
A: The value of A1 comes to 1.5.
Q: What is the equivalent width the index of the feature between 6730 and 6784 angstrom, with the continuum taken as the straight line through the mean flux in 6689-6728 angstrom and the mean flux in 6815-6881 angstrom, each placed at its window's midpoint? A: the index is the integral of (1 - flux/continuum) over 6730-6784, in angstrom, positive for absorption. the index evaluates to 3.3 angstrom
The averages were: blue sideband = 184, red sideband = 190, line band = 175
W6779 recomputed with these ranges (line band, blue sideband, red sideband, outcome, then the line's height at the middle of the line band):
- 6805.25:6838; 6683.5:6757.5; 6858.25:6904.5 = -2.2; 183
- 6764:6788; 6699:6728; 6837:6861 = 2.5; 184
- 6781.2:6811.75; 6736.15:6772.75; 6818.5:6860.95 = 0.4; 186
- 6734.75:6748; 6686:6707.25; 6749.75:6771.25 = 0.8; 185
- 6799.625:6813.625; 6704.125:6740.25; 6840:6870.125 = -1.5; 180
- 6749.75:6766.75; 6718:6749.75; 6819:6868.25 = -1.0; 180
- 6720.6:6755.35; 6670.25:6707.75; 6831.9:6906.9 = 1.1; 182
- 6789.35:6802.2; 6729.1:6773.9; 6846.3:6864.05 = -0.2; 178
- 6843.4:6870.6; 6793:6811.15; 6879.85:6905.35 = 0.7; 183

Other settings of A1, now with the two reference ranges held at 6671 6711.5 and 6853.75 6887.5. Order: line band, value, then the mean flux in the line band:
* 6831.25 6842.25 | -1.5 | 211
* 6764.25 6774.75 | 1.4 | 158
